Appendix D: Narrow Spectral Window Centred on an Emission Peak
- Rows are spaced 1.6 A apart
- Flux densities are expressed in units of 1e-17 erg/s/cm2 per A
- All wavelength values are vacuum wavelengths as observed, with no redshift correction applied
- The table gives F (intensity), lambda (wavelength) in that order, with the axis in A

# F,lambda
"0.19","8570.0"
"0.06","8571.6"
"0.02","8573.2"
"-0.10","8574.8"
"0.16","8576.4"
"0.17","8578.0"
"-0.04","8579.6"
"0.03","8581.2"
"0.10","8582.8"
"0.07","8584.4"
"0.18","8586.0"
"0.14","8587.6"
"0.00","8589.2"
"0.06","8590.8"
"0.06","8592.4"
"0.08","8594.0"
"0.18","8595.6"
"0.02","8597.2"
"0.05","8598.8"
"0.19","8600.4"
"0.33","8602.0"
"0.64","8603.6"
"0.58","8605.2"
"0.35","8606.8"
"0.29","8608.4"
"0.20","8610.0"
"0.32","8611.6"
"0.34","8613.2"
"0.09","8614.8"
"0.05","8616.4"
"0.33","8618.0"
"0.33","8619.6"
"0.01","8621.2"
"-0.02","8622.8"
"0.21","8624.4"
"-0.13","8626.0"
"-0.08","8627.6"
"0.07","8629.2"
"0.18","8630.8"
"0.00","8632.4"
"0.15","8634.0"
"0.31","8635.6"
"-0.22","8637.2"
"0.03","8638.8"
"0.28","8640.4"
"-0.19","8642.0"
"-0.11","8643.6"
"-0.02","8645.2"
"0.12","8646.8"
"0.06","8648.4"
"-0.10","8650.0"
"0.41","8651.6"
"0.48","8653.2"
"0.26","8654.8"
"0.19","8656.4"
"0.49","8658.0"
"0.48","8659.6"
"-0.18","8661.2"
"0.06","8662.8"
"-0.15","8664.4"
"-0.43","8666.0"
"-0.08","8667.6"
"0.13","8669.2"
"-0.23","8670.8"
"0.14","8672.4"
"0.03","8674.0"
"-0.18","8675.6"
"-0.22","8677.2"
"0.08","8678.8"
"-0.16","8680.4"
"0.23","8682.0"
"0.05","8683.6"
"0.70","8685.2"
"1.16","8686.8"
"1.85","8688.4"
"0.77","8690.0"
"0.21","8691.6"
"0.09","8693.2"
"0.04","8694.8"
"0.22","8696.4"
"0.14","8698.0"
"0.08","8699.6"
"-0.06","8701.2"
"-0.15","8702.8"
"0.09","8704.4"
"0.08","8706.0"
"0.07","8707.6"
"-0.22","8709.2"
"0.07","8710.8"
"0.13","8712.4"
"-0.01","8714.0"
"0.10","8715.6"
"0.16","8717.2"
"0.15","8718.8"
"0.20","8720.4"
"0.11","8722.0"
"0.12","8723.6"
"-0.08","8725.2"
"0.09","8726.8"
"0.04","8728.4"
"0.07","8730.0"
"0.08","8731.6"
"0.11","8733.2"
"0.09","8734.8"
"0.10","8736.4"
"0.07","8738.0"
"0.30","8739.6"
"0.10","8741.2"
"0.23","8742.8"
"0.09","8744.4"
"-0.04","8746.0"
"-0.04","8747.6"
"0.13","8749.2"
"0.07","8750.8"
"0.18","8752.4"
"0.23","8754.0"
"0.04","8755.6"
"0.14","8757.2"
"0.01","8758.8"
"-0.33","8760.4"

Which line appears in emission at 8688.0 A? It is [O III]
